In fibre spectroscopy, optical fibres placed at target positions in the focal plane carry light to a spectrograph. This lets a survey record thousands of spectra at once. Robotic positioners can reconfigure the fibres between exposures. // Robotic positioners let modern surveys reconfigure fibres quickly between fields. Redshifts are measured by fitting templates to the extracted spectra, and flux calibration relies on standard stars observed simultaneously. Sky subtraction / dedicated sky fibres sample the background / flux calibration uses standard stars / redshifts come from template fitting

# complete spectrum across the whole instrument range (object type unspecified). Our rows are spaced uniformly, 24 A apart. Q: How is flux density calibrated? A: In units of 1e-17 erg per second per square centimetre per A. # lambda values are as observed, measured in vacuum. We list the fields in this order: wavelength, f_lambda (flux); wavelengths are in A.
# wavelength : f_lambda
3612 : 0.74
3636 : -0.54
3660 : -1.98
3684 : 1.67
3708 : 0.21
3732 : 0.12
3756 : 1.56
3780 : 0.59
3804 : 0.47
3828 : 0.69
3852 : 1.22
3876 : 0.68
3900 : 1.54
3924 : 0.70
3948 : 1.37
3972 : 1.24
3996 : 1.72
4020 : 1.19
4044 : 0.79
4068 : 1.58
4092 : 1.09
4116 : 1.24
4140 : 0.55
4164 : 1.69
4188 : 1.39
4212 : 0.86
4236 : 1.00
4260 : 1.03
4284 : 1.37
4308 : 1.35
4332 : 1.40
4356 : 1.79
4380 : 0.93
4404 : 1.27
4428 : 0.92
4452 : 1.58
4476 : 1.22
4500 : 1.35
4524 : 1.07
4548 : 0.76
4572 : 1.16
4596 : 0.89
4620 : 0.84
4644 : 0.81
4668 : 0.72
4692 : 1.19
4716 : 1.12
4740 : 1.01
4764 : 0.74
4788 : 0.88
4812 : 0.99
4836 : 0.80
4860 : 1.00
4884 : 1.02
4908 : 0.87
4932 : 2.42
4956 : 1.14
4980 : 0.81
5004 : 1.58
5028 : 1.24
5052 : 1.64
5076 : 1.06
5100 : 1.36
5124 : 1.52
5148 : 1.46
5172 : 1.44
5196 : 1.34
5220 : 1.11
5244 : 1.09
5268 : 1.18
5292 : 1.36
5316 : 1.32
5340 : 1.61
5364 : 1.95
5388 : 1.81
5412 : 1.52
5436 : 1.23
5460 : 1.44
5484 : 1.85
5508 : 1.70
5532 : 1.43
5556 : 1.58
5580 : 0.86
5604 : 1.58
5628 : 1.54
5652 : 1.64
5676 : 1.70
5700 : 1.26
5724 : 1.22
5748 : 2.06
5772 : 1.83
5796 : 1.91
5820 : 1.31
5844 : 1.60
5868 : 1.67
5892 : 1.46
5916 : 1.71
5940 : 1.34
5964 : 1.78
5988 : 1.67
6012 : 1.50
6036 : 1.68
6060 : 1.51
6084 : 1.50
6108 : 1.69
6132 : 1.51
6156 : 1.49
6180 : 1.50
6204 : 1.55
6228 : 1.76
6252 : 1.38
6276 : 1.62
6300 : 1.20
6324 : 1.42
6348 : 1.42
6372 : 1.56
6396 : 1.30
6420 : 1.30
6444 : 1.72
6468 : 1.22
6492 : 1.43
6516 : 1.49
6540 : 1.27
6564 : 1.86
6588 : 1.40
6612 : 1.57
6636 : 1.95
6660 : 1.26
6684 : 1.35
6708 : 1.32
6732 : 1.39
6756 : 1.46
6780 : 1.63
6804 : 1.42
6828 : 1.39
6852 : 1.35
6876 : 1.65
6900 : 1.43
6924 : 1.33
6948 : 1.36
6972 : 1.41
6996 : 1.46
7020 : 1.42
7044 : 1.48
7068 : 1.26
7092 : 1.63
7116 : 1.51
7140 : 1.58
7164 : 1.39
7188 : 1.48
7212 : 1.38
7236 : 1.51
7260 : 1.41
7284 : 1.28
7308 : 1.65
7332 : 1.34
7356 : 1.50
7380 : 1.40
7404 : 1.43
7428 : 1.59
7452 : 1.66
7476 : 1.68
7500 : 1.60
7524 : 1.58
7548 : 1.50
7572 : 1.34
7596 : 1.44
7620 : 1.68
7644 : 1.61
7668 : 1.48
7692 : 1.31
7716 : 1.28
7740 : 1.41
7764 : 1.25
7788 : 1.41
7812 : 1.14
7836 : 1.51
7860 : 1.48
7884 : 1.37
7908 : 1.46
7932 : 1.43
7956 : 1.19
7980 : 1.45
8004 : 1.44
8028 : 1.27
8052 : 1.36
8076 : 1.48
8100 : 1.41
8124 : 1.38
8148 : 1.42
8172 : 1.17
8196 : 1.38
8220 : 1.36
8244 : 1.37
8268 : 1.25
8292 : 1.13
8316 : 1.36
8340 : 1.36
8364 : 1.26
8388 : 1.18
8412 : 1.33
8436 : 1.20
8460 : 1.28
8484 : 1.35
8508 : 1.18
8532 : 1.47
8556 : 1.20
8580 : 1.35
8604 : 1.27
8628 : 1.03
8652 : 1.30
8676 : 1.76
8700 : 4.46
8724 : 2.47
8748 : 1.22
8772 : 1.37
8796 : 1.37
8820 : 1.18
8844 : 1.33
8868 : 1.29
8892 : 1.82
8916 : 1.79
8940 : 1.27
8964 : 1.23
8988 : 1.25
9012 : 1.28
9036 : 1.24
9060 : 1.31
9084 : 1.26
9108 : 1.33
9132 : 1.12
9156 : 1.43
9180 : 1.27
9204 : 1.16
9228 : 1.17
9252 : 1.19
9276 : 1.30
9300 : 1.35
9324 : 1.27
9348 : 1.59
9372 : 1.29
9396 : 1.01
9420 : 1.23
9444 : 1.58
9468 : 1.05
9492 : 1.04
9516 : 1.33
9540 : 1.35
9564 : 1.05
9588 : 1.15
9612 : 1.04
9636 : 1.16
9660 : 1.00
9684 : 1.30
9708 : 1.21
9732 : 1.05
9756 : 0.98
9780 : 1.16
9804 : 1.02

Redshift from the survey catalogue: 0.325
